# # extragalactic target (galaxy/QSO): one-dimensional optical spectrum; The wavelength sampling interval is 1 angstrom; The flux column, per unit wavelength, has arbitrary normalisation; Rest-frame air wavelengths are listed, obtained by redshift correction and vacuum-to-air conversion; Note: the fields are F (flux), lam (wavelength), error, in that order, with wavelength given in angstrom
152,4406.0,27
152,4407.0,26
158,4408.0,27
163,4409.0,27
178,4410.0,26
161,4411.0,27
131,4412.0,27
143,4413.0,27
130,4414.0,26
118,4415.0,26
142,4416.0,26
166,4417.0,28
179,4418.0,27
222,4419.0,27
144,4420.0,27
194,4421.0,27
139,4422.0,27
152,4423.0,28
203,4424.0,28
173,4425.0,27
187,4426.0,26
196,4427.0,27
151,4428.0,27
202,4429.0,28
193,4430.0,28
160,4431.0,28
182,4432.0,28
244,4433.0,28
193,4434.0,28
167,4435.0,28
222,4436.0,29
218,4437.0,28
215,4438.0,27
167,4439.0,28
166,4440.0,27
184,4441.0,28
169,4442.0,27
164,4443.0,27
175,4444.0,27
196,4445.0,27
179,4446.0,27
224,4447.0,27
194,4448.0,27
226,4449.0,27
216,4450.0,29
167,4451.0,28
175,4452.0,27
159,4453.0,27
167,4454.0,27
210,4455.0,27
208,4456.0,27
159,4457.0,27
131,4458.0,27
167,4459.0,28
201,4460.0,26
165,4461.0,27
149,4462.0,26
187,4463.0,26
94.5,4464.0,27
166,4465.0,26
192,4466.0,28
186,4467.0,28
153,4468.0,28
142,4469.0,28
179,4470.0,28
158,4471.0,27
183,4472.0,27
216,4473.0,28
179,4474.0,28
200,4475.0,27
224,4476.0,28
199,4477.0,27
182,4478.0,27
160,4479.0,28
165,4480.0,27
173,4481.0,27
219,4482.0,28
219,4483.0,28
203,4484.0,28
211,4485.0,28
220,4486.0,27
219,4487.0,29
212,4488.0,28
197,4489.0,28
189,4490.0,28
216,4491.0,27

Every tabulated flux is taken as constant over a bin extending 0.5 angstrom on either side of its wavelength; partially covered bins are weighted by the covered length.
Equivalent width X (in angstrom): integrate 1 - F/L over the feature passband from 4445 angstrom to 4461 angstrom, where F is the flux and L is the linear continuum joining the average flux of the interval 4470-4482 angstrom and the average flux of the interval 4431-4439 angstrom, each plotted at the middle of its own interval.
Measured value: 0.8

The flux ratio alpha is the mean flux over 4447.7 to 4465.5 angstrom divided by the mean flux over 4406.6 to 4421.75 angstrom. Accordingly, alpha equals 1.1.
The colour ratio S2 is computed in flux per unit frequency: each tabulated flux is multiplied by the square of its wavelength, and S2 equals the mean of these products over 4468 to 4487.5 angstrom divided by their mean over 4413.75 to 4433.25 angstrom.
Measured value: 1.13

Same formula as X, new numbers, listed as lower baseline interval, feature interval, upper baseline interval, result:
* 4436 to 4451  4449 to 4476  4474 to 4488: 2.8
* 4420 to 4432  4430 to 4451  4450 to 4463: -2.1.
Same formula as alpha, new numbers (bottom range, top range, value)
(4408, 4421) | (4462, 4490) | 1.18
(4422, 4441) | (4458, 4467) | 0.88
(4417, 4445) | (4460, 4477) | 0.95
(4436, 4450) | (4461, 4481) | 0.90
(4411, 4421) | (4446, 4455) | 1.23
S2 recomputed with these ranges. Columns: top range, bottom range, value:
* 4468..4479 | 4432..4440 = 0.93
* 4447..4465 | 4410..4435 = 1.04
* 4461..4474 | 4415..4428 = 1.00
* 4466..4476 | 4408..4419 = 1.20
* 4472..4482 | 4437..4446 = 1.06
